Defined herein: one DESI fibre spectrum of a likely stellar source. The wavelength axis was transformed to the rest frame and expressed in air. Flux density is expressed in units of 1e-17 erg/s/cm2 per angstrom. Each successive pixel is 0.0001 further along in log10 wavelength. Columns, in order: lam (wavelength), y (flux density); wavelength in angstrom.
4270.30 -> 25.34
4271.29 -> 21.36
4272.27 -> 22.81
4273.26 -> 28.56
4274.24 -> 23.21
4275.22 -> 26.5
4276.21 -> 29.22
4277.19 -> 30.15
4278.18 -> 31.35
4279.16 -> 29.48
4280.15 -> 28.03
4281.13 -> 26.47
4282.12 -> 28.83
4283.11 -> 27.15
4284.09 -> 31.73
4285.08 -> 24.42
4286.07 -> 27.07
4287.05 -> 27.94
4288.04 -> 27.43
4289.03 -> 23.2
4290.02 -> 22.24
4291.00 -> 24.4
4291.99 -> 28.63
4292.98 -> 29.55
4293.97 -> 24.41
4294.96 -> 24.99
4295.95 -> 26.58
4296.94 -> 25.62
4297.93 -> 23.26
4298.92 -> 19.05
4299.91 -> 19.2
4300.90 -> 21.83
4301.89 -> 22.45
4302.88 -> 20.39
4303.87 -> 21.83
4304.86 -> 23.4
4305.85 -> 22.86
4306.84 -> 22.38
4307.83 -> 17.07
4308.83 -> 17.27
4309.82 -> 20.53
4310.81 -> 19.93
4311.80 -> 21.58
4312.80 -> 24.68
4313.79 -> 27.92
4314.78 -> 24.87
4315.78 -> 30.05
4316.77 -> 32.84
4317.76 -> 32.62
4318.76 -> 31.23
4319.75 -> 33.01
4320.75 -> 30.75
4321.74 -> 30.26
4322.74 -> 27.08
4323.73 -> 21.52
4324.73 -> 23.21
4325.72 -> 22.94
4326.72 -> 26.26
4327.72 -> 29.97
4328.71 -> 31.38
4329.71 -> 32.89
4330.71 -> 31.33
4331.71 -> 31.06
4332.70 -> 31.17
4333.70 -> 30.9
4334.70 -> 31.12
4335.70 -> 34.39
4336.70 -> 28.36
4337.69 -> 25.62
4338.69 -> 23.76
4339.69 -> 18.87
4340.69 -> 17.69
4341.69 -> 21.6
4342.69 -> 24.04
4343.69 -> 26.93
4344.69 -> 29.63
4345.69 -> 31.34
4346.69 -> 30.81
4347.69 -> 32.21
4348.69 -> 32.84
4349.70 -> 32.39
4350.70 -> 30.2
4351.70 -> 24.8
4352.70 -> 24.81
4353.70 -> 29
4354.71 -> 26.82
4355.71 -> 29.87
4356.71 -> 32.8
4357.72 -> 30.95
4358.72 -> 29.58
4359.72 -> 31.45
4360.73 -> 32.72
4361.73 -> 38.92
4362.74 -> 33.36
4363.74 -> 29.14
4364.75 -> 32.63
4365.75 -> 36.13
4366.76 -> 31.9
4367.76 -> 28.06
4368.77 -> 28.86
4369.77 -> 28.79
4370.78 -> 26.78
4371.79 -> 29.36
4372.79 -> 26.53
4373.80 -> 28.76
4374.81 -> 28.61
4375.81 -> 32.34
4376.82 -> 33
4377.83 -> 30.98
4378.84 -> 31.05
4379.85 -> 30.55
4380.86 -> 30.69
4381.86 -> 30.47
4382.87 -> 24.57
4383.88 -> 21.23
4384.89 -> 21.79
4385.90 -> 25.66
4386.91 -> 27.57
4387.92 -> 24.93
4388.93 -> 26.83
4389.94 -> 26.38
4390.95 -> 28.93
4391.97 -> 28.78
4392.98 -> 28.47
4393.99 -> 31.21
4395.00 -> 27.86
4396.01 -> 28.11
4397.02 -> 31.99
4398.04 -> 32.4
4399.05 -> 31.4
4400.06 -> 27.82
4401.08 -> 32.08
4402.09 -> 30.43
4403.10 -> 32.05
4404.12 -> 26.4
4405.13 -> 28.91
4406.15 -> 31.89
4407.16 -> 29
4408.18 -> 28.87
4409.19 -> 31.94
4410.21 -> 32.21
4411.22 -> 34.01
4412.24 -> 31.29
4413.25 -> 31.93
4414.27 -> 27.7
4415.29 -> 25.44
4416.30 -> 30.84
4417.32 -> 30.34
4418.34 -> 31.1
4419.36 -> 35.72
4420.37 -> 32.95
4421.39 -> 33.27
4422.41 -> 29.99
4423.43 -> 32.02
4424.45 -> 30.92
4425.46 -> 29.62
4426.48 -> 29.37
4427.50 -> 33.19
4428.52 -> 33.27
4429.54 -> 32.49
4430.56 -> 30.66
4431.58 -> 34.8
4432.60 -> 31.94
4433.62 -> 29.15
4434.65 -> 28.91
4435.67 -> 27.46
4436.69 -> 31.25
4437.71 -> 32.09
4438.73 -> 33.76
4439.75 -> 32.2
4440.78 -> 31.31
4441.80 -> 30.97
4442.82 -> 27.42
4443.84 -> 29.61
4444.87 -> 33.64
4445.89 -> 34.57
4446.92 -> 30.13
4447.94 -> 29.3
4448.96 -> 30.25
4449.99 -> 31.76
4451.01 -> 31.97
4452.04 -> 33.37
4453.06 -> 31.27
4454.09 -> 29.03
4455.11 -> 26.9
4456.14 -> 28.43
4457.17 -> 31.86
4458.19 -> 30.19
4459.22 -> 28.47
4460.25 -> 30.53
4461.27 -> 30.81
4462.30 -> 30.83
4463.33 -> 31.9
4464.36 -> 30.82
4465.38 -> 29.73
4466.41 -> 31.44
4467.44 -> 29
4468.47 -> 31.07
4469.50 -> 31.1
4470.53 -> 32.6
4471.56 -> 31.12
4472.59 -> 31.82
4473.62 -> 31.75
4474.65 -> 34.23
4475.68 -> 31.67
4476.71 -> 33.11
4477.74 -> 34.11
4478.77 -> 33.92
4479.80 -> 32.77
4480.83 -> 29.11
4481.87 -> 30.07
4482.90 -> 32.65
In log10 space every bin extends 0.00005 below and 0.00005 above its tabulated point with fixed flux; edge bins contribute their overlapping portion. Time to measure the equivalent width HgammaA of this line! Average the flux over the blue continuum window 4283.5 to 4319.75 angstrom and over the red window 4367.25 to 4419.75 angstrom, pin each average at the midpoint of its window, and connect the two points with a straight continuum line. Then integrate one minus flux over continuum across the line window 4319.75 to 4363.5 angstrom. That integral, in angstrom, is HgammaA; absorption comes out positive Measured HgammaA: -3.5 angstrom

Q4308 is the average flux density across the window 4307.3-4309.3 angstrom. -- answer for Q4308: 17.2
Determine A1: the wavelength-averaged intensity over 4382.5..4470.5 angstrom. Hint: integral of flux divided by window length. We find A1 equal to 30.2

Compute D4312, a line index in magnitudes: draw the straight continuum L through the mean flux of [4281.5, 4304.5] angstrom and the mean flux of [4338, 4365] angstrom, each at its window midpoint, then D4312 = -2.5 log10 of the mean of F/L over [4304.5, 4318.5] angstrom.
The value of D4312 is 0.08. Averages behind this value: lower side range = 24.9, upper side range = 28.8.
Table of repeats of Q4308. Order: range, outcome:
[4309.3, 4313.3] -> 21.7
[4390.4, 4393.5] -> 28.7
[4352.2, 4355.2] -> 26.8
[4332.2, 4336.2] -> 31.9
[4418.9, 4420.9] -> 34.4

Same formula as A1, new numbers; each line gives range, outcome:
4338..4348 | 25.6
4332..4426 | 29.5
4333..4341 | 26.7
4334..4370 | 29.3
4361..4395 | 29.2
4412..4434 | 31.3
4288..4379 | 27.5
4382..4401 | 27.7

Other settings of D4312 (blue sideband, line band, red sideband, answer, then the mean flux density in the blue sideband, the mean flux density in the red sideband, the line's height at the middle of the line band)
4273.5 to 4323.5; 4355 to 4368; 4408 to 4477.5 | -0.15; 25.7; 31.1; 28.1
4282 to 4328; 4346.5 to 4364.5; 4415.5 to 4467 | -0.13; 25.2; 31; 27.4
